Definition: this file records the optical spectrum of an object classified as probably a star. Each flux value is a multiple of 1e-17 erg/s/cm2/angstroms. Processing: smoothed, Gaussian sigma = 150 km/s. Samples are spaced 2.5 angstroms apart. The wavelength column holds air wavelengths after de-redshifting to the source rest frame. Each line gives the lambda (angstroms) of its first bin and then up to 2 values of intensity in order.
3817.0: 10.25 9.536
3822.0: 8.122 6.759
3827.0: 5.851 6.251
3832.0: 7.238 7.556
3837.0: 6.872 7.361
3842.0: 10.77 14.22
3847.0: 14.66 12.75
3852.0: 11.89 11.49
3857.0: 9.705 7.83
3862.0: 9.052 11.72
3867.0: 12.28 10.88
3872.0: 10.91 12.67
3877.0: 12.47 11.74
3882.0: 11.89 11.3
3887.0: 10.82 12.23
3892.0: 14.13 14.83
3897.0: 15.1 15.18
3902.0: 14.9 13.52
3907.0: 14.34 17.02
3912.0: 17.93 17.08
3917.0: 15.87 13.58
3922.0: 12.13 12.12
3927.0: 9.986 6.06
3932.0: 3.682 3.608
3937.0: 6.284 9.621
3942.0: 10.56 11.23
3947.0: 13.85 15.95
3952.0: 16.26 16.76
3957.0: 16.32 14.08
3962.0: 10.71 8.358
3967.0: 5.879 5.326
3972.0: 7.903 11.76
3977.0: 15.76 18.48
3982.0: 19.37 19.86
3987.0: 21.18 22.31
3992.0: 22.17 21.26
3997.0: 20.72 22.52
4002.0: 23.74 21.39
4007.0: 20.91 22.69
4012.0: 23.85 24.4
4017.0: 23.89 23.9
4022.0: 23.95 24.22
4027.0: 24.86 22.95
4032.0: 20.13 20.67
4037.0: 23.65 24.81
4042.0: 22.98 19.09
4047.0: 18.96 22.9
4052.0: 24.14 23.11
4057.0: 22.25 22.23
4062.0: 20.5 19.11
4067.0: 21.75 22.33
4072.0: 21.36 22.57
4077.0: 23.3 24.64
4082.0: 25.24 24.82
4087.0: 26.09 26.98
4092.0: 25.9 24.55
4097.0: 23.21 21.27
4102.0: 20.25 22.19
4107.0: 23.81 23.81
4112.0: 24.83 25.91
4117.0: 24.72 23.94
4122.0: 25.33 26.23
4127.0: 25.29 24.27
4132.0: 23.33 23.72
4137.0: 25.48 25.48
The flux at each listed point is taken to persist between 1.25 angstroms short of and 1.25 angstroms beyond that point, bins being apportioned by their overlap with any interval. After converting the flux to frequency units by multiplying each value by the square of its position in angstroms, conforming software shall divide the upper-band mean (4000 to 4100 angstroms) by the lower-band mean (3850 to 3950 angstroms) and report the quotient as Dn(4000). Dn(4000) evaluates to 2.1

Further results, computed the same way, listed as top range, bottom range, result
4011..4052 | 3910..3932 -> 1.91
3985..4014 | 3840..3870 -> 2.09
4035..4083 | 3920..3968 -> 2.19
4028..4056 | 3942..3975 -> 1.95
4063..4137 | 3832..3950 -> 2.27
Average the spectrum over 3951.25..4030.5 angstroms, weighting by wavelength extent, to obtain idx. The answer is 18.7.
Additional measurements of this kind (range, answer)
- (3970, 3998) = 17.9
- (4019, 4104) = 22.9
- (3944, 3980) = 12.5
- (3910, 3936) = 11.3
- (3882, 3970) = 12.2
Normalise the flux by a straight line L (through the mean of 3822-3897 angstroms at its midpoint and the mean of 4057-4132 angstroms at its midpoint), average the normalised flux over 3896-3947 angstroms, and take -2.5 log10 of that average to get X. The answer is 0.15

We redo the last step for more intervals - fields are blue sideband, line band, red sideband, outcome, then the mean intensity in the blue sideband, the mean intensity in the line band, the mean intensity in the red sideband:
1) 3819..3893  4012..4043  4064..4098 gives -0.139 mag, 10.4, 23.4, 23.8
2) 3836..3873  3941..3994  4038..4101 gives 0.186 mag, 10.9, 14.6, 23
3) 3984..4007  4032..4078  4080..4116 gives 0.059 mag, 21.7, 21.9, 24.2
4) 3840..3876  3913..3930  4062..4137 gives 0.146 mag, 11.4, 12.8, 23.8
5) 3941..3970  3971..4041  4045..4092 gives -0.237 mag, 12.3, 21.2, 22.9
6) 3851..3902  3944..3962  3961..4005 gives 0.034 mag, 12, 14.8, 16.5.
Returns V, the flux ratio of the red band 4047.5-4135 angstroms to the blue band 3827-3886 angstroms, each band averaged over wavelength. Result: 2.25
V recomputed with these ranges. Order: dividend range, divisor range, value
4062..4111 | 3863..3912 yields 1.77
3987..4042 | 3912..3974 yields 2.05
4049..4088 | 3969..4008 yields 1.23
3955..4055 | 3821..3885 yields 1.93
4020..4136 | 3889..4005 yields 1.63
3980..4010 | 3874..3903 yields 1.63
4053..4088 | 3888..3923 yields 1.54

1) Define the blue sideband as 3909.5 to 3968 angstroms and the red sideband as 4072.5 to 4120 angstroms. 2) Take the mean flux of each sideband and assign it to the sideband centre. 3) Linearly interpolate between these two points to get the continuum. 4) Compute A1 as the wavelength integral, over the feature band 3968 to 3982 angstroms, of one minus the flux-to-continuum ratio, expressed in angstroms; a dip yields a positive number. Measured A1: 2.21 angstroms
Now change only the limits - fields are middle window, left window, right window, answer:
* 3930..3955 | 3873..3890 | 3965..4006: 7.8 angstroms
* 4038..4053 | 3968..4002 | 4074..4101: -0.3 angstroms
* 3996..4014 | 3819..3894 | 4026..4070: -2.8 angstroms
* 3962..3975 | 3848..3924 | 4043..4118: 7.0 angstroms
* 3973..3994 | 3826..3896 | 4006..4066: 0.3 angstroms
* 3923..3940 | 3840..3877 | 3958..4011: 8.5 angstroms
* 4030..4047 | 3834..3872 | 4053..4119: -0.8 angstroms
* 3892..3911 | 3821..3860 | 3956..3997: -4.7 angstroms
